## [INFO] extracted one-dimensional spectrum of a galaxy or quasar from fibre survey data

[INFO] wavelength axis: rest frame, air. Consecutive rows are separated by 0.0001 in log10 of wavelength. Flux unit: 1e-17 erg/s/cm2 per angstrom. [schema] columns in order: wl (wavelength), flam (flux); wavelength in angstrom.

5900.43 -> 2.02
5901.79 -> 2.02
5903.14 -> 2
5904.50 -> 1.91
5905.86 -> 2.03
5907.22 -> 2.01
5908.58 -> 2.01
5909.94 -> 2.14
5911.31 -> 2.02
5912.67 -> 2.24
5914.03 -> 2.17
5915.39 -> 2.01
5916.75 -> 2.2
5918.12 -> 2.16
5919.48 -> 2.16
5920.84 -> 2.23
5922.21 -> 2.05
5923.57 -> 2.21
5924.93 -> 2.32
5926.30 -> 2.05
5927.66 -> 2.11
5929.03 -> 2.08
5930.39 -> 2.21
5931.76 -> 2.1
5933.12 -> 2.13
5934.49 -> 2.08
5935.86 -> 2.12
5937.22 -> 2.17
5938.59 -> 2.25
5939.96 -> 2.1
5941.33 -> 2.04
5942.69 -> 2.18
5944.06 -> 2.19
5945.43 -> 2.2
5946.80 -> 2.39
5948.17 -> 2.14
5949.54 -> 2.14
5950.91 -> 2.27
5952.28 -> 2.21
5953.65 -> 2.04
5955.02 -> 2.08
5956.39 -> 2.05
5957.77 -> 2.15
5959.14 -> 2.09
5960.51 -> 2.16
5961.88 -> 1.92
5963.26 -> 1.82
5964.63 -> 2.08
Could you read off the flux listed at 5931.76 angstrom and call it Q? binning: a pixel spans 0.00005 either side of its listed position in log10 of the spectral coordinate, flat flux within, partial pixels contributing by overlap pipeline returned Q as 2.1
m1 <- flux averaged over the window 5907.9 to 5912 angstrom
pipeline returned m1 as 2.05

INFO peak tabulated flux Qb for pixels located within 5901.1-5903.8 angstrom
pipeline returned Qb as 2.02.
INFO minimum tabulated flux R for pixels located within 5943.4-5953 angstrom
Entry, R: 2.14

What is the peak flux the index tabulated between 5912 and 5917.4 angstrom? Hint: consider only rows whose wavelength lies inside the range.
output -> 2.24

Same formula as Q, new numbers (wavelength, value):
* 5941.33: 2.04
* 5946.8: 2.39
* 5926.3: 2.05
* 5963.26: 1.82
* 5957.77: 2.15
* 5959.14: 2.09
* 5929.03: 2.08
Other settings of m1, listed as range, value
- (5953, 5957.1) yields 2.05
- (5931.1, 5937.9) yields 2.12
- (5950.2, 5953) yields 2.24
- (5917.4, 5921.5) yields 2.18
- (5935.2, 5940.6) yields 2.16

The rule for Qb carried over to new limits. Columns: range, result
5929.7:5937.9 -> 2.21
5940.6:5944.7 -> 2.19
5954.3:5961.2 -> 2.16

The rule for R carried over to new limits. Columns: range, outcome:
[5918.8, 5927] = 2.05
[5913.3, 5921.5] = 2.01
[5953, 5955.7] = 2.04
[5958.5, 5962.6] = 1.92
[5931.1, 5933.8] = 2.1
